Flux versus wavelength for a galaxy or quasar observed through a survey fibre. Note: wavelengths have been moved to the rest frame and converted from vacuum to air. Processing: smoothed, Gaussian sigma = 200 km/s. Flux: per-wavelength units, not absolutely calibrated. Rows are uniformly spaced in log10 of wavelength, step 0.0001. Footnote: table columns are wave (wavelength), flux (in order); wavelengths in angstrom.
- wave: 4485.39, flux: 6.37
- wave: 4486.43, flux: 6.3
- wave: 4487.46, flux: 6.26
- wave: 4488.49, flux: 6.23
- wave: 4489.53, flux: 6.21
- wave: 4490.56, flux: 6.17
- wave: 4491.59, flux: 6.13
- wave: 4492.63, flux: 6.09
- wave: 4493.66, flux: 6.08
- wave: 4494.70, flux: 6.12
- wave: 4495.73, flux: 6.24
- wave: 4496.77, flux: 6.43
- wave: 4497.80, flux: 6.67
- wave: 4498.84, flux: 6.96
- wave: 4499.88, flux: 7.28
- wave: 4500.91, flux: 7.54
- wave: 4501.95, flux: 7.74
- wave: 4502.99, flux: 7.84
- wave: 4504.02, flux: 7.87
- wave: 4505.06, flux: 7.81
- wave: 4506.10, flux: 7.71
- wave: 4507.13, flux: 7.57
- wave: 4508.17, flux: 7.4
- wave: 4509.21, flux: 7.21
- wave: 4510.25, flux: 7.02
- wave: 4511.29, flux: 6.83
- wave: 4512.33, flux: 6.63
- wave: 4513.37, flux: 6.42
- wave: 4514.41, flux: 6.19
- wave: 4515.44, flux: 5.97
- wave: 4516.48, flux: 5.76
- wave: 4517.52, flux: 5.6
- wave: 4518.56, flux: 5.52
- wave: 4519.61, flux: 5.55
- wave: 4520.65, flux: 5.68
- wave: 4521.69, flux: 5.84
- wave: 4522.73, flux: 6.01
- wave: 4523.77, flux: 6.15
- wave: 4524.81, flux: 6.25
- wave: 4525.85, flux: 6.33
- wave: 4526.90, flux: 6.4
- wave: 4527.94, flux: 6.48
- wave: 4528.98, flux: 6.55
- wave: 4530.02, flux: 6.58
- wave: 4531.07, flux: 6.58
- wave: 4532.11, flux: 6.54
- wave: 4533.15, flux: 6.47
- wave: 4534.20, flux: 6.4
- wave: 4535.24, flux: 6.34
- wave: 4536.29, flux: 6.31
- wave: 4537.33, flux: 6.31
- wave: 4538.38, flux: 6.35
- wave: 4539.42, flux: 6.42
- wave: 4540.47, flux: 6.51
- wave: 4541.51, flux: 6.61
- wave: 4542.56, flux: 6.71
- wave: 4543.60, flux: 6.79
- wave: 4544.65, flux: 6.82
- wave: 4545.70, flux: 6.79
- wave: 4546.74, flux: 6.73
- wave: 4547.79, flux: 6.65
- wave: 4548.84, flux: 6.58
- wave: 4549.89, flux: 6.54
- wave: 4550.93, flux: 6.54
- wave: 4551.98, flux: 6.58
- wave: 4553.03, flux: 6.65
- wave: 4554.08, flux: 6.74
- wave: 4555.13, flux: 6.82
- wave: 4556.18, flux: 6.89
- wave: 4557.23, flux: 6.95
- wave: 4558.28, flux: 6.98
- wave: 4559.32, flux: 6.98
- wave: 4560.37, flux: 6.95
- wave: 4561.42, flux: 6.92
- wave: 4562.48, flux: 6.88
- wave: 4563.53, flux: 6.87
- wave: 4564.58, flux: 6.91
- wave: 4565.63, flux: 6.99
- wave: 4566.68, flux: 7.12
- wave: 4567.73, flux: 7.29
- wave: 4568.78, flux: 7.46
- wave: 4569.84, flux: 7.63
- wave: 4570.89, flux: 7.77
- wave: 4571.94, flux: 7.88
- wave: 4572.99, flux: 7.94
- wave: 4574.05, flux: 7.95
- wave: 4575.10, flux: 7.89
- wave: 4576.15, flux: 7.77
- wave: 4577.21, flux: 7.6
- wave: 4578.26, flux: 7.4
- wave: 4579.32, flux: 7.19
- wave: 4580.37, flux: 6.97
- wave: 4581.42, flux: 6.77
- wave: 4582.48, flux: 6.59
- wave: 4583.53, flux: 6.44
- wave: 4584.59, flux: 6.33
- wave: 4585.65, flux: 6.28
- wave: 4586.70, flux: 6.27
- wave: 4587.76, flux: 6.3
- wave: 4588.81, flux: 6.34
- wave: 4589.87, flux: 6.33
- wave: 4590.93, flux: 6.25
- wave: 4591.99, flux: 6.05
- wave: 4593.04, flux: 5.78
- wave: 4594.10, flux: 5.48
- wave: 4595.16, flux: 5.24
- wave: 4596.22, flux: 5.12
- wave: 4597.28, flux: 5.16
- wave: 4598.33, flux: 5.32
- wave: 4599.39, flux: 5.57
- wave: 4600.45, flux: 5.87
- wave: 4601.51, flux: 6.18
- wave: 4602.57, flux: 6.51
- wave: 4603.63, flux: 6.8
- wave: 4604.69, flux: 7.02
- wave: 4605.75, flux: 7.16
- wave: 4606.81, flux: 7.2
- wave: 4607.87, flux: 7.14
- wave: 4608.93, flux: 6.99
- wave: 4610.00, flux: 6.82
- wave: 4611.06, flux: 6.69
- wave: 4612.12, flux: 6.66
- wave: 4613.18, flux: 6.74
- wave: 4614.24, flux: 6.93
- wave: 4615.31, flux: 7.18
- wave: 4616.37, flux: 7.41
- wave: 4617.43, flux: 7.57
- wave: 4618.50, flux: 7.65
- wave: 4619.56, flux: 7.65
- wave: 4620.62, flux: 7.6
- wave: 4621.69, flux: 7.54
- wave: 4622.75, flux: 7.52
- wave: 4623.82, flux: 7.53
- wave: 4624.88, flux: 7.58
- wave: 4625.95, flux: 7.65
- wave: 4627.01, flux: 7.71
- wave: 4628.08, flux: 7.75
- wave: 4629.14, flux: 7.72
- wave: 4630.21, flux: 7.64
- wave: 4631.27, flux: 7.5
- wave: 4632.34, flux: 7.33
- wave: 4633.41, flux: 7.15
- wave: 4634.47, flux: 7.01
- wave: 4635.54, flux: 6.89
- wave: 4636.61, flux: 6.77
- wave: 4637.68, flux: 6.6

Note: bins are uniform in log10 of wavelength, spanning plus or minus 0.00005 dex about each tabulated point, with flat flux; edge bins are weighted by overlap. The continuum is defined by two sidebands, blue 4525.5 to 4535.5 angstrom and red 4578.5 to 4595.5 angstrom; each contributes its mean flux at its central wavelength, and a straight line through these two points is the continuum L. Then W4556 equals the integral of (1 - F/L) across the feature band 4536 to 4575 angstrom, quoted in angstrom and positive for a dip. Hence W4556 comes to -3.2 angstrom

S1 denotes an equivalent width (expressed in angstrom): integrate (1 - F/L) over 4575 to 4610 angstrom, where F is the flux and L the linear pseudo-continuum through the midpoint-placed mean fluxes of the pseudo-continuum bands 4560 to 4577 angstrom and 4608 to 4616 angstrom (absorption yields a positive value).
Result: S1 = 3.2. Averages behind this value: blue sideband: 7.39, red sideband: 6.88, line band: 6.45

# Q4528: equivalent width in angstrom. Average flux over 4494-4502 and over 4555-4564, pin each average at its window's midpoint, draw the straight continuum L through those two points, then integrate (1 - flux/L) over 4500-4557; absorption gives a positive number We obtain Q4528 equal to 2.0 angstrom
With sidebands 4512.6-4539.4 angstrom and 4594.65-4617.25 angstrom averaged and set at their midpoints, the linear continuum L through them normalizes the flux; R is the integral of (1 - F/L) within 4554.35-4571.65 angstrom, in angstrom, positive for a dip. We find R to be -2.1 angstrom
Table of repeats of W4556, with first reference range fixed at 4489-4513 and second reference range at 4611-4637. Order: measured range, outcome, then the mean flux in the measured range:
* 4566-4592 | 0.52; 7.05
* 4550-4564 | 0.60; 6.82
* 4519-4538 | 2.06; 6.26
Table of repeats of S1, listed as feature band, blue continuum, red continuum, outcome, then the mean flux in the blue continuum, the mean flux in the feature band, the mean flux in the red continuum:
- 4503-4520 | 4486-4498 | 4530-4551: -1.0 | 6.24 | 6.73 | 6.55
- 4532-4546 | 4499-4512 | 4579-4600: 0.8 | 7.46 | 6.52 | 6.08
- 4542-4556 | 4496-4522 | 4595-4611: -0.3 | 6.76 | 6.69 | 6.31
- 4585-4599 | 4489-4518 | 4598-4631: 2.4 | 6.77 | 5.84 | 7.09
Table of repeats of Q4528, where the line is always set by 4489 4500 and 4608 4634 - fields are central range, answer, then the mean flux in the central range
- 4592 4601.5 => 2.2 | 5.52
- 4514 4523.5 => 1.1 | 5.8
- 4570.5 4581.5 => -0.9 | 7.59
